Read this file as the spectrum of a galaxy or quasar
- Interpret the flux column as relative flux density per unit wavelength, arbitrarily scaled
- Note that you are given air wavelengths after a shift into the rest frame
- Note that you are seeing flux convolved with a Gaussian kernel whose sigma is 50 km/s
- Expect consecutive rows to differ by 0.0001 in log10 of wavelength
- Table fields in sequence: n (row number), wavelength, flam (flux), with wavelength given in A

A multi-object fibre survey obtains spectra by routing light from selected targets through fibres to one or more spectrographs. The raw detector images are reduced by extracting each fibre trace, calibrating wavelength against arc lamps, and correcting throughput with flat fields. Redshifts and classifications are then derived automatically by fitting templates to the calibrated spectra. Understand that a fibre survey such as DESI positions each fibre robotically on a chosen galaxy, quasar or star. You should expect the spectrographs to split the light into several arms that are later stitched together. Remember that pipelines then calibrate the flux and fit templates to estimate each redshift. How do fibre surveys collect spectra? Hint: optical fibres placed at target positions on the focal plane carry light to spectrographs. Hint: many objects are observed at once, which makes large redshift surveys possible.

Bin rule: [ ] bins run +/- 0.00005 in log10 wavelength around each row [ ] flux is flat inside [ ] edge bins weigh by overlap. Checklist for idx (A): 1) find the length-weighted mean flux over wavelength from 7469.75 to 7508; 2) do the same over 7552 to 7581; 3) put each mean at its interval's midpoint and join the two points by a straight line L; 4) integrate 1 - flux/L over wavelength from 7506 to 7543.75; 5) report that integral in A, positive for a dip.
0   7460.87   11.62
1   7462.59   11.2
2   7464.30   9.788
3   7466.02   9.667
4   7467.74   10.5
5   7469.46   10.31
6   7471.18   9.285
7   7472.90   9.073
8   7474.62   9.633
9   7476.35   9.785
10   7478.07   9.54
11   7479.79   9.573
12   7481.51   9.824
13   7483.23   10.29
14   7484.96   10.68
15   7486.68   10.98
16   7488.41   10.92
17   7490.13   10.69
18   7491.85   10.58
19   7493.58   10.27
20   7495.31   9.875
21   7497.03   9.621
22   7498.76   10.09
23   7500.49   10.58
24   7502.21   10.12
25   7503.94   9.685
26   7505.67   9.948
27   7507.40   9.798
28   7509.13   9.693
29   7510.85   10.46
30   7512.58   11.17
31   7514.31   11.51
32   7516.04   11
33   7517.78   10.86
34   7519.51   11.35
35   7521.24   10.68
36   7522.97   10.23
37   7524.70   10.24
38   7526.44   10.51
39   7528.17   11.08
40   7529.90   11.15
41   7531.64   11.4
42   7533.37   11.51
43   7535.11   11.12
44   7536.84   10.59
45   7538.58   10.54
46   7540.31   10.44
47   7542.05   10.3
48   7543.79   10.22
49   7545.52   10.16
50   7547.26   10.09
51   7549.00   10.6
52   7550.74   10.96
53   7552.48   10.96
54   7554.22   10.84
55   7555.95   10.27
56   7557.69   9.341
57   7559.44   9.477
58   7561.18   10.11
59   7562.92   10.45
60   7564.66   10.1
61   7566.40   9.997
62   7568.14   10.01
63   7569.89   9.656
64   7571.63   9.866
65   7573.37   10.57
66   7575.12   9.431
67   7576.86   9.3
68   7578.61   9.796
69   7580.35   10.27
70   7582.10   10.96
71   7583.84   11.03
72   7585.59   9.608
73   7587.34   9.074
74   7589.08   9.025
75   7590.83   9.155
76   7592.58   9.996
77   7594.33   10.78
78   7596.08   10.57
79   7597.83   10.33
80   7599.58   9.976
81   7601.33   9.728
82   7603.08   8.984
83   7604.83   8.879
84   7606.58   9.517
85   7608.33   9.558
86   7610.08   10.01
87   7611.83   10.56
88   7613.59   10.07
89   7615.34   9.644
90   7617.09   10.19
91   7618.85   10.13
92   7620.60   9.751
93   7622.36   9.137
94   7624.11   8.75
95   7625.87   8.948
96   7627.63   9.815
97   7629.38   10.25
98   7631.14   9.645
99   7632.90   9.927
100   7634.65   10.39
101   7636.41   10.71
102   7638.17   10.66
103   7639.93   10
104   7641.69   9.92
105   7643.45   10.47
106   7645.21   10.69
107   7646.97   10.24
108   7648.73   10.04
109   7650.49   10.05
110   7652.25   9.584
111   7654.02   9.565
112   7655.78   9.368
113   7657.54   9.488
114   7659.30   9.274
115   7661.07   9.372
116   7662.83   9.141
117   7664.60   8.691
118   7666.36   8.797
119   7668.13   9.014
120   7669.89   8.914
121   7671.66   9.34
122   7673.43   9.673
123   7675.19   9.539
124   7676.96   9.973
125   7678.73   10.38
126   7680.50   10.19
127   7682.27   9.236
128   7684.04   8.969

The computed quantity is -2.6 A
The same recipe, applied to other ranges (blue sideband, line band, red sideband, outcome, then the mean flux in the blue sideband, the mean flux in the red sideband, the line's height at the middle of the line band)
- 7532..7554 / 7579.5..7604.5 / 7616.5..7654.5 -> 0.8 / 10.6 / 9.95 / 10.3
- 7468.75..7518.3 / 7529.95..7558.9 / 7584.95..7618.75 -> -1.7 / 10.2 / 9.78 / 10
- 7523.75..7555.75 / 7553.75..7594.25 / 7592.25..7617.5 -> 1.4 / 10.7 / 9.91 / 10.3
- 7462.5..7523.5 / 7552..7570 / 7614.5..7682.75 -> -0.2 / 10.2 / 9.72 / 10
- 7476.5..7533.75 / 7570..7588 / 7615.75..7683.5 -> 0.2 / 10.5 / 9.71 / 10.1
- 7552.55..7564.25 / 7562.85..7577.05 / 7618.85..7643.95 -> 0.2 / 10.1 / 9.88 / 10.1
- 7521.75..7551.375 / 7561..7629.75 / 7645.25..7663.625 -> 2.1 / 10.7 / 9.67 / 10.2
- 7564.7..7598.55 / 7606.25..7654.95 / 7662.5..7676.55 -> -2.2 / 9.97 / 9.17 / 9.52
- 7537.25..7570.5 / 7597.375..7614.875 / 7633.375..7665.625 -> 0.5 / 10.2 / 9.87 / 10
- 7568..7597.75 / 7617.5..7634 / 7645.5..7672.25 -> 0.1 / 9.95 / 9.42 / 9.65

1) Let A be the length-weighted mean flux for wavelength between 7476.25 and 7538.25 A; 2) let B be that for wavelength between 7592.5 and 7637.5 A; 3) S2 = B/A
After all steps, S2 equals 0.9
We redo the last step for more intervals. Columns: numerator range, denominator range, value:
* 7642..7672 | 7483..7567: 0.91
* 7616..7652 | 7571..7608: 1.01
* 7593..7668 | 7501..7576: 0.94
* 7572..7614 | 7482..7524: 0.94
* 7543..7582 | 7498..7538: 0.95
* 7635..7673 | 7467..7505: 0.96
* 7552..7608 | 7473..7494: 0.97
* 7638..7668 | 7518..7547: 0.90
